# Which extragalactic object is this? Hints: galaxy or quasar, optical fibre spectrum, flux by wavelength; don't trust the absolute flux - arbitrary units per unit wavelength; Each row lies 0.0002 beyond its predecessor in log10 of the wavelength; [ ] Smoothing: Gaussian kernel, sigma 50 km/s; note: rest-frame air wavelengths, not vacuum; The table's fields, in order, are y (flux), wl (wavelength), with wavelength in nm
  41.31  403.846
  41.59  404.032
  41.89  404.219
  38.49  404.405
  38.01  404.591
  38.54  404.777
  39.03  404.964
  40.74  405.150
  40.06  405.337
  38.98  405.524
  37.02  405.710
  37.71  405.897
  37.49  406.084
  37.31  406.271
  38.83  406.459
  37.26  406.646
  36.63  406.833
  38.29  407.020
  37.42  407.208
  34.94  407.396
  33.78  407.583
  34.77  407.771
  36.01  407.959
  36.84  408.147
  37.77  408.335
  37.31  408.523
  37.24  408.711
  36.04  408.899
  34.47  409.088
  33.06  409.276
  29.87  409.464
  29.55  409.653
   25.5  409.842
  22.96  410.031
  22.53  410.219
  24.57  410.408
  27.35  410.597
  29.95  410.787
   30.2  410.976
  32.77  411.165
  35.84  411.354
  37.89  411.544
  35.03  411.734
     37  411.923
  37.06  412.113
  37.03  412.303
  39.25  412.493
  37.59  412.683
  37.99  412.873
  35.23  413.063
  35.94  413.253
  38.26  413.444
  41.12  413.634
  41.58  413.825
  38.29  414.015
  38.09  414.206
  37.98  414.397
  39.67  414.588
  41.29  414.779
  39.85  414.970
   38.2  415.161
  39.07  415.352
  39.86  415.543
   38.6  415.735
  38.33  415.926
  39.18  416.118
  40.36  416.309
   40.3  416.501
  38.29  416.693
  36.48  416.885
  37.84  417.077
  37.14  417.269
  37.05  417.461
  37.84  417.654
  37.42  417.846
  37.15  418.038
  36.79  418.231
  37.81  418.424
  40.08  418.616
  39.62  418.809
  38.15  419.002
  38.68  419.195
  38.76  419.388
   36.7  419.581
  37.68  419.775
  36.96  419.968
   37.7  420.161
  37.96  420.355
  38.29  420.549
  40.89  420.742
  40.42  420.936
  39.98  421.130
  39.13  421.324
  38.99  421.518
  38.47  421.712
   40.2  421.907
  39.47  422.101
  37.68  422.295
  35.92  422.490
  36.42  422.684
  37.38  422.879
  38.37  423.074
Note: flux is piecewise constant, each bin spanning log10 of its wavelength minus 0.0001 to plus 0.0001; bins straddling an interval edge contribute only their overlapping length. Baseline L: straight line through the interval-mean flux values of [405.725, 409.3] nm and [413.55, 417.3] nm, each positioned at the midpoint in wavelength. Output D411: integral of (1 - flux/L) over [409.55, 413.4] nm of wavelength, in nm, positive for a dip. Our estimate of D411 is 0.53 nm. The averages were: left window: 36.6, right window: 39.1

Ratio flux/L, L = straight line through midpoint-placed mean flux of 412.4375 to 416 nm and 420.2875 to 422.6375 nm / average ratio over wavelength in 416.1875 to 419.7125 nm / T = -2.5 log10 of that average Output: 0.02 mag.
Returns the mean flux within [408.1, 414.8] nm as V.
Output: 34.6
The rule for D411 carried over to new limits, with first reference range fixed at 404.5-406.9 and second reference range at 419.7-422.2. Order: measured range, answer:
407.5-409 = 0.08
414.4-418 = 0.01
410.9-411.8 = 0.10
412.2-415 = 0.00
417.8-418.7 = 0.02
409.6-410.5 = 0.32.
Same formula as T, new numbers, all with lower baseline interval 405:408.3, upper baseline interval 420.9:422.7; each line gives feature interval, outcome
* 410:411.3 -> 0.34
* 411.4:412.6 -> 0.02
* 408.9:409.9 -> 0.20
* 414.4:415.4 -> -0.04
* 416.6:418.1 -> 0.03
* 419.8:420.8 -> 0.01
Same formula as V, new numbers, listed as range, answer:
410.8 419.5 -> 37.9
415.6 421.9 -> 38.4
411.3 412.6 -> 37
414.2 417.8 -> 38.7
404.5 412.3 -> 34.7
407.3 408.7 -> 36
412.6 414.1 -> 38.3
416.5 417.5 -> 37.7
